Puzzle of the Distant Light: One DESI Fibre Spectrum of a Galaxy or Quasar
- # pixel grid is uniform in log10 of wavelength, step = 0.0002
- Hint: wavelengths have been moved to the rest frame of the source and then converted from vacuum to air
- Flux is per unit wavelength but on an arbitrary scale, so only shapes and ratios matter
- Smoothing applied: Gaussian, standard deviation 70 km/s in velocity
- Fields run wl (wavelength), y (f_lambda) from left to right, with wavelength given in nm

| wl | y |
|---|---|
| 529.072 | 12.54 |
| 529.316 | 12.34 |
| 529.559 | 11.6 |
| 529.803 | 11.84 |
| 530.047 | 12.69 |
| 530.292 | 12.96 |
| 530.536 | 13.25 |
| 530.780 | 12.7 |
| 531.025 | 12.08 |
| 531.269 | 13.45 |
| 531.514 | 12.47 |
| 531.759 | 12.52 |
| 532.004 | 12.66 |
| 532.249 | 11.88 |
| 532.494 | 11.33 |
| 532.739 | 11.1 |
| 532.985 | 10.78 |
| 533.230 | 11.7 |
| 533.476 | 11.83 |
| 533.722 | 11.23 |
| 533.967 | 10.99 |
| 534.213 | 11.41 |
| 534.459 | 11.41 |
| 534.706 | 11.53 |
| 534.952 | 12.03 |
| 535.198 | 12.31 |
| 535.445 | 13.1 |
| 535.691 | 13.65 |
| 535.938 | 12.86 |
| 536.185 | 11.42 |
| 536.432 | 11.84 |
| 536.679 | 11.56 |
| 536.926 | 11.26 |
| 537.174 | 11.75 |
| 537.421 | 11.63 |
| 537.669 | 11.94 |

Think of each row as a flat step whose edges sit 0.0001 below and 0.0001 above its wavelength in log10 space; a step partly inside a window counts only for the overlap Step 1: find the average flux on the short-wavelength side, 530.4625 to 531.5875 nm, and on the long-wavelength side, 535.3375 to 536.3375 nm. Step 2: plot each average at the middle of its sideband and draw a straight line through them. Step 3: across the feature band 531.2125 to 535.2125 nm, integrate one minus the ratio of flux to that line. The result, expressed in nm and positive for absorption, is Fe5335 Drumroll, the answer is 0.313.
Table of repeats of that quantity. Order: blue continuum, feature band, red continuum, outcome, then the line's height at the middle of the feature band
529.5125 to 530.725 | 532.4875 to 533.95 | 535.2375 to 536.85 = 0.13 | 12.4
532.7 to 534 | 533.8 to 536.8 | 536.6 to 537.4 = -0.15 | 11.4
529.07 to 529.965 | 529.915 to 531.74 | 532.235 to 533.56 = -0.15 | 11.8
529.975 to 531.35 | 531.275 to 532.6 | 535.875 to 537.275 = 0.03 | 12.6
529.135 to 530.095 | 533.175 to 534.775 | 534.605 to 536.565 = 0.11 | 12.3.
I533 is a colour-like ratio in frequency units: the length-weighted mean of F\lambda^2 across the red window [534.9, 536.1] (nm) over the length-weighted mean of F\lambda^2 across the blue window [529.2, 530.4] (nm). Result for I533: 1.06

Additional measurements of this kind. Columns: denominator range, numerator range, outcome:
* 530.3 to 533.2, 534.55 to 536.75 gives 1.02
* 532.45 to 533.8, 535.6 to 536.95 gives 1.08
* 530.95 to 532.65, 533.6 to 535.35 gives 0.95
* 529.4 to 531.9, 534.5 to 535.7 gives 1.00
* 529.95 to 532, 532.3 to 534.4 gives 0.90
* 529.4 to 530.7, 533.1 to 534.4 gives 0.93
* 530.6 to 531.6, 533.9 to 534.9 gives 0.91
